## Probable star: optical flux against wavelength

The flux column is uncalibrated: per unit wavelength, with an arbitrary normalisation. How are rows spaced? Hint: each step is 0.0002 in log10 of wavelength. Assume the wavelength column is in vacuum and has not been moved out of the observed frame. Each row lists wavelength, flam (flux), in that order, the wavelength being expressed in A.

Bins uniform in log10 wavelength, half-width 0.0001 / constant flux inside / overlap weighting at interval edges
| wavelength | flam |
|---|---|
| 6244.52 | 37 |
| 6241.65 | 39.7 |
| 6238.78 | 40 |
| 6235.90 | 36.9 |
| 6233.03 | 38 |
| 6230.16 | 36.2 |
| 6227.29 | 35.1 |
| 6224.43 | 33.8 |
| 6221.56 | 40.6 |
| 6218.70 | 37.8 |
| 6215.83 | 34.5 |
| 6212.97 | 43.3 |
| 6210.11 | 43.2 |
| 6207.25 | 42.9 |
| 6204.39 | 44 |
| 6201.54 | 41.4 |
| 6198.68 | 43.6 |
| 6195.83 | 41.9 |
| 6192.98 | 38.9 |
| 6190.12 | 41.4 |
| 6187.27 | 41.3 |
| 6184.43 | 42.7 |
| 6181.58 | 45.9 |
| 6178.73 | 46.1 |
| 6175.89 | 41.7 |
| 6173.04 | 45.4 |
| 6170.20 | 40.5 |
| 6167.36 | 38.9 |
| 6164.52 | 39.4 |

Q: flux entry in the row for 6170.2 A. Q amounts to 40.5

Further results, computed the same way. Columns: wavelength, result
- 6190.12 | 41.4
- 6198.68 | 43.6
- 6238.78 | 40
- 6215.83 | 34.5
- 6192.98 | 38.9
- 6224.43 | 33.8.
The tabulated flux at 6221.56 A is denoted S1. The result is 40.6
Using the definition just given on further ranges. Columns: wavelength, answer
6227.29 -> 35.1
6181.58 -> 45.9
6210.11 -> 43.2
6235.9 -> 36.9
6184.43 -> 42.7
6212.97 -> 43.3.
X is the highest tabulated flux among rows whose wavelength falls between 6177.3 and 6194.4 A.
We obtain 46.1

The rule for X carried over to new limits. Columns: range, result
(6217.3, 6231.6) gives 40.6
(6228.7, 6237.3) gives 38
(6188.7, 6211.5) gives 44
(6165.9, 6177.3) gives 45.4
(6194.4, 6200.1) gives 43.6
